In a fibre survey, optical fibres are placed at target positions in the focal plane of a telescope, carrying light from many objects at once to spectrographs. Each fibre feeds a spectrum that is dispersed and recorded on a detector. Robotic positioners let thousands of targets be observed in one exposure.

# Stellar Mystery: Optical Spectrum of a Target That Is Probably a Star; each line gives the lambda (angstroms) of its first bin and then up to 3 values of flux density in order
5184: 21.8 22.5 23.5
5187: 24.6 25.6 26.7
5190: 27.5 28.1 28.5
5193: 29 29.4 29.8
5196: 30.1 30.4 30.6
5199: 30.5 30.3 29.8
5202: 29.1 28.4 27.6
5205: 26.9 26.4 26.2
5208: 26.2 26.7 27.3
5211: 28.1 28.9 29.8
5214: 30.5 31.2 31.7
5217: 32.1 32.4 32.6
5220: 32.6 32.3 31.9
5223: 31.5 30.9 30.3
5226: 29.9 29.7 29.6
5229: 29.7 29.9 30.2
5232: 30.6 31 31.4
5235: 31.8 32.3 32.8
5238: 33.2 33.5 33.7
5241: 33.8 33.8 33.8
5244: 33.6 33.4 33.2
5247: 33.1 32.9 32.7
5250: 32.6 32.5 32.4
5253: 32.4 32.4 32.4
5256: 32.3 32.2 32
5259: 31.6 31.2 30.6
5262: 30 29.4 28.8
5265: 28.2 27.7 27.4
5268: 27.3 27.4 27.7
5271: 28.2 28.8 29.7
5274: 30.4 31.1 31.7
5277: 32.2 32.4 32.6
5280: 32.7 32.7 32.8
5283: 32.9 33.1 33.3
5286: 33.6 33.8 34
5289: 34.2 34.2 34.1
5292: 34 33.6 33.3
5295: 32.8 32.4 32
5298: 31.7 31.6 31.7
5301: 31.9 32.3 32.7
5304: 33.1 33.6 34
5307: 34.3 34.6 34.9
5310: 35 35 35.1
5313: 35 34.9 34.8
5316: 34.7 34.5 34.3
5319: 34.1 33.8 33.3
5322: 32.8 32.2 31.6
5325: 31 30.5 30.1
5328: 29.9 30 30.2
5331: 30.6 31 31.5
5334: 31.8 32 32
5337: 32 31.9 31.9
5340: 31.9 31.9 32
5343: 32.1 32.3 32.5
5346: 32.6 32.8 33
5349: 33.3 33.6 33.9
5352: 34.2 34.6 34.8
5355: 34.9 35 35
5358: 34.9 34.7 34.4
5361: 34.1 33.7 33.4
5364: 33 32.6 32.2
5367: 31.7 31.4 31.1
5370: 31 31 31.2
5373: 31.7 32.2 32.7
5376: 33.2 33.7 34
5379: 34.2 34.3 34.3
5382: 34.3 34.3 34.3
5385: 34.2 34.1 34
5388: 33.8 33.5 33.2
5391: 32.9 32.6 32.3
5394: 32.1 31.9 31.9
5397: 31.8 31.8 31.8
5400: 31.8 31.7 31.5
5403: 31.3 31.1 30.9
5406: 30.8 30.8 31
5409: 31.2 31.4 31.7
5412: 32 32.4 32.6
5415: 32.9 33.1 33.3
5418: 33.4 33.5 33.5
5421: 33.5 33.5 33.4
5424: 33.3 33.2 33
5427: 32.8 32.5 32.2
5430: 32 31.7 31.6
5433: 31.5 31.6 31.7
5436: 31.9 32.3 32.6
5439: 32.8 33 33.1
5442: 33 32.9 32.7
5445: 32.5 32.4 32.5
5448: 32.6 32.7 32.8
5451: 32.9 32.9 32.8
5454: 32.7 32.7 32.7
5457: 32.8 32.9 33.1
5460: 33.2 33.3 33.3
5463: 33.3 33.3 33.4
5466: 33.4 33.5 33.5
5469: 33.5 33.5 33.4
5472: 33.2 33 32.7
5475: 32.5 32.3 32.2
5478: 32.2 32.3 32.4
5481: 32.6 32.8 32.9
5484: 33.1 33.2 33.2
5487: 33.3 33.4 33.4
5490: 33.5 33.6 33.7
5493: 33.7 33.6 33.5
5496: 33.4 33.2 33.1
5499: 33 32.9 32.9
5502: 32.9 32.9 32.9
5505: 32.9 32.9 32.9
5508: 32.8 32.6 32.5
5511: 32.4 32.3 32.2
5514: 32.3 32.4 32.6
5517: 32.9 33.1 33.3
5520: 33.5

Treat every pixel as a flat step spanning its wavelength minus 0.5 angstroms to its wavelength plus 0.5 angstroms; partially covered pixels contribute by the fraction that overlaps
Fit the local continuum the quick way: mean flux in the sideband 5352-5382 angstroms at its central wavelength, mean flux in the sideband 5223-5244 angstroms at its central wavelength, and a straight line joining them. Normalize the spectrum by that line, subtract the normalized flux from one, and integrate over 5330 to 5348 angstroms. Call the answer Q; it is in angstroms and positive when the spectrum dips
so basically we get 0.6 angstroms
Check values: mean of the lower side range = 31.6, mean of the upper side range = 33.3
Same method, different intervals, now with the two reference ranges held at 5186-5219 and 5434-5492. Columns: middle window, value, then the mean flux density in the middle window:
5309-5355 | -3.0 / 32.8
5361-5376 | -0.4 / 32.2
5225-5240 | -1.0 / 31.2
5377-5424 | -1.2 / 32.7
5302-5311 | -1.1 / 34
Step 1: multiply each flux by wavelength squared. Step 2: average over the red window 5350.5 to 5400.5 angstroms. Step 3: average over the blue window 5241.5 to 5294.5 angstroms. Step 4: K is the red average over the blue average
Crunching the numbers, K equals 1.09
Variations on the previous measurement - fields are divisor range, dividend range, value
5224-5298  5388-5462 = 1.09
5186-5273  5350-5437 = 1.15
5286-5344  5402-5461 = 1.03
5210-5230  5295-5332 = 1.11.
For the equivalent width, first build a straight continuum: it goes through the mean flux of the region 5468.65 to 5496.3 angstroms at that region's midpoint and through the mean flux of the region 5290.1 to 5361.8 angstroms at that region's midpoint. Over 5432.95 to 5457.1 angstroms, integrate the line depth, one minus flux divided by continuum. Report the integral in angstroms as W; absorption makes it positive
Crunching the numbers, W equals 0.4 angstroms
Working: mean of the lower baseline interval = 33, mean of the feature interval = 32.6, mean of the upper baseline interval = 33.1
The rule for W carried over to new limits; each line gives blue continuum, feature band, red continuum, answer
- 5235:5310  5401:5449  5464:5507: 0.7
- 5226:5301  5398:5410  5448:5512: 0.5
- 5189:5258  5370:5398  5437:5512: -0.7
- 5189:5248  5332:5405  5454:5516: -2.2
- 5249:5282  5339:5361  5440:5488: -1.3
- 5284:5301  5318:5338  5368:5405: 0.8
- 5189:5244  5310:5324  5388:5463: -1.2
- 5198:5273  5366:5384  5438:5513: -0.4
